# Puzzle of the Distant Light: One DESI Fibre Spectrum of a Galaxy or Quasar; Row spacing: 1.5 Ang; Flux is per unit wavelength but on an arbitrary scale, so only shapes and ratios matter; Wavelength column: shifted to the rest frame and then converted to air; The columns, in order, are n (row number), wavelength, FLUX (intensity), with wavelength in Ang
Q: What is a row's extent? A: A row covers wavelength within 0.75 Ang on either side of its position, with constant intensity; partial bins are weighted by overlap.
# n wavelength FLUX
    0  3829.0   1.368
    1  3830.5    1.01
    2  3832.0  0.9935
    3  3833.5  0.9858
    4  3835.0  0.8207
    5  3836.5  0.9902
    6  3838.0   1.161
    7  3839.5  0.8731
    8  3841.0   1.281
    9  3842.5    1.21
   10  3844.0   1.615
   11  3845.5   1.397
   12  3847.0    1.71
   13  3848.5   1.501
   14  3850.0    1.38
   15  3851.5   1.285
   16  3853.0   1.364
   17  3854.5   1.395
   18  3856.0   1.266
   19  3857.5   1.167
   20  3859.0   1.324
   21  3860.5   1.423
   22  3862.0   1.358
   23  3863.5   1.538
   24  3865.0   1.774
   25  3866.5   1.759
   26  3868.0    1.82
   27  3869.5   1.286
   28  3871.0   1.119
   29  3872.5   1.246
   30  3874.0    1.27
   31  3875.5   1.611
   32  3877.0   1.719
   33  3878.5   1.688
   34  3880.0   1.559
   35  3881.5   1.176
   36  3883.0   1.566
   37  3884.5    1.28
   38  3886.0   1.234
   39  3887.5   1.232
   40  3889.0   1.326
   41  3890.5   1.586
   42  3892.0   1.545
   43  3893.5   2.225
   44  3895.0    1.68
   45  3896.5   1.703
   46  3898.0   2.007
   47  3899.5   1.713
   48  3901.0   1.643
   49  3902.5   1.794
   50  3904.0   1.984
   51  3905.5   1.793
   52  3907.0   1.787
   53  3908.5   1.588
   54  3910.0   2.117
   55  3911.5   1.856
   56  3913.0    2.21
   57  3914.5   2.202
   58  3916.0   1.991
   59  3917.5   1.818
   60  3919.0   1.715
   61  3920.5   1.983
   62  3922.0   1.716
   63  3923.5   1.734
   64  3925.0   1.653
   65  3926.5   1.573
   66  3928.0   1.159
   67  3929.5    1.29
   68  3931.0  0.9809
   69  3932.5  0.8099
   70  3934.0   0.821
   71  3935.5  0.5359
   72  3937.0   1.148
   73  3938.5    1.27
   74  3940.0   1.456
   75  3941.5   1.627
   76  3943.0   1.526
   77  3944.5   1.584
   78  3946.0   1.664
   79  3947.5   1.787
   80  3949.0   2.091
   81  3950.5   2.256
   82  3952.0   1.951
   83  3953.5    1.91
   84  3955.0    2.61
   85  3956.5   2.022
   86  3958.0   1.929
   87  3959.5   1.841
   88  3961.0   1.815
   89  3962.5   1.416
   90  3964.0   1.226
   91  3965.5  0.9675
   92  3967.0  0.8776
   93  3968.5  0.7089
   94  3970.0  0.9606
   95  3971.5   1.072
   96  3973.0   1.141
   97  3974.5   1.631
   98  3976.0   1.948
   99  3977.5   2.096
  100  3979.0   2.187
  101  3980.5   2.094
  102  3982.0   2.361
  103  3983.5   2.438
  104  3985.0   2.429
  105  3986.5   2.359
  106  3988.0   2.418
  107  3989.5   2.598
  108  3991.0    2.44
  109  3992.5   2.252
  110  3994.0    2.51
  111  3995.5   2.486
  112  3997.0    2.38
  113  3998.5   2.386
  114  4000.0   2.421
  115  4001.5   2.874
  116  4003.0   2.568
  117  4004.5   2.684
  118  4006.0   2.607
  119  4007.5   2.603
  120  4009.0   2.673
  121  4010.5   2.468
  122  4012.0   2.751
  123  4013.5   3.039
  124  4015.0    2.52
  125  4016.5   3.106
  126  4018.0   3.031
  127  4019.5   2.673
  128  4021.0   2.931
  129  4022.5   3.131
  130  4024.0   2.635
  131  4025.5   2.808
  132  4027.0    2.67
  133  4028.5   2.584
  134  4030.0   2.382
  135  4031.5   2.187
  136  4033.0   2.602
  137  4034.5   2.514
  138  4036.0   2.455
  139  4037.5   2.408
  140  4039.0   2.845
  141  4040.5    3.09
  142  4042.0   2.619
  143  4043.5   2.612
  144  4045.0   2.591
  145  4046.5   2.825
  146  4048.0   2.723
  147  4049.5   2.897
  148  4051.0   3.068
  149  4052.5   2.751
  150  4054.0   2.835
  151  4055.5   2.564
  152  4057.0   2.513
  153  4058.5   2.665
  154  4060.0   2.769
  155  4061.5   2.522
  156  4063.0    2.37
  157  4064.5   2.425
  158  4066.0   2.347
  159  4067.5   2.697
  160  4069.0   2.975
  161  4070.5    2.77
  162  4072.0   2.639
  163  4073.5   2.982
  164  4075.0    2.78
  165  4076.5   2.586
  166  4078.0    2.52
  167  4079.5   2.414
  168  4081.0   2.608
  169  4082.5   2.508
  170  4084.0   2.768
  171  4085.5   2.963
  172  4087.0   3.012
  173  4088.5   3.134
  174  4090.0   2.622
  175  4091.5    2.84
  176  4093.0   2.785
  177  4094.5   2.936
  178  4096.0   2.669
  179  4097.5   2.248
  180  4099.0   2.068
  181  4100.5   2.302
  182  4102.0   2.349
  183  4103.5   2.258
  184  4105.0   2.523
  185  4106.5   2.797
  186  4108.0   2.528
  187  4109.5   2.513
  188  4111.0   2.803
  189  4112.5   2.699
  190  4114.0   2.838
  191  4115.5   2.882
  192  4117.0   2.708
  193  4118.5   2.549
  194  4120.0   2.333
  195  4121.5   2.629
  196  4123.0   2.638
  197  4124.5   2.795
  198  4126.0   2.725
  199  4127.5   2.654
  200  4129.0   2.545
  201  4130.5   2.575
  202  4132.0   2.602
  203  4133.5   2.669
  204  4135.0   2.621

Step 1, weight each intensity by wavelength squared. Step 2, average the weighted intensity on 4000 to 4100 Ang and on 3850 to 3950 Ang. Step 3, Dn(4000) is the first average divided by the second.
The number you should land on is 1.87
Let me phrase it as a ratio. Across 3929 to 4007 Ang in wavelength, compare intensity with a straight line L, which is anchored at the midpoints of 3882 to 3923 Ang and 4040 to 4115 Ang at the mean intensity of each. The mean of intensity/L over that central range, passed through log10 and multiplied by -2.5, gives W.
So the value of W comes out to 0.15 mag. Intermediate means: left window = 1.75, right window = 2.67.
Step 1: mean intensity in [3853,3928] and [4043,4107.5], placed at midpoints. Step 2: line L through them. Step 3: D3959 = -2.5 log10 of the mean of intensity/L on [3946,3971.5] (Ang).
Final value 0.22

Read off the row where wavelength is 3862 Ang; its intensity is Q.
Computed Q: 1.358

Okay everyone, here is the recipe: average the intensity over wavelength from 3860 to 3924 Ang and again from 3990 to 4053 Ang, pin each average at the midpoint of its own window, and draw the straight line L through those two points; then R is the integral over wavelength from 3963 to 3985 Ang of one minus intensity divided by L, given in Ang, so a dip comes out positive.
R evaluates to 6.96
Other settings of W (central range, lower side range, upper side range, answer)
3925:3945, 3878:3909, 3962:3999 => 0.39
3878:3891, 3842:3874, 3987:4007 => 0.17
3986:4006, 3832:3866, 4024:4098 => -0.11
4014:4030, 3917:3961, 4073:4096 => -0.23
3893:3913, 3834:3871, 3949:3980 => -0.24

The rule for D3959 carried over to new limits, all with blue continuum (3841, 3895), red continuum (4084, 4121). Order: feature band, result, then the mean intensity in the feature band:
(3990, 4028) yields -0.22 mag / 2.66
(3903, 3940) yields 0.09 mag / 1.57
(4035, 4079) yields -0.12 mag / 2.68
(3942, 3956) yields -0.03 mag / 1.93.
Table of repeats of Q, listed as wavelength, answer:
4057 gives 2.513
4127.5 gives 2.654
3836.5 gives 0.9902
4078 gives 2.52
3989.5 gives 2.598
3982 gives 2.361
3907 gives 1.787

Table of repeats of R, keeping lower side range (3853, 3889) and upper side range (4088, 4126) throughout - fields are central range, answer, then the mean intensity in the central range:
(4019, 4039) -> -3.62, 2.62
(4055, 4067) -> -0.71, 2.52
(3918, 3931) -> 0.92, 1.57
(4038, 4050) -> -2.44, 2.77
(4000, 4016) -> -4.21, 2.67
